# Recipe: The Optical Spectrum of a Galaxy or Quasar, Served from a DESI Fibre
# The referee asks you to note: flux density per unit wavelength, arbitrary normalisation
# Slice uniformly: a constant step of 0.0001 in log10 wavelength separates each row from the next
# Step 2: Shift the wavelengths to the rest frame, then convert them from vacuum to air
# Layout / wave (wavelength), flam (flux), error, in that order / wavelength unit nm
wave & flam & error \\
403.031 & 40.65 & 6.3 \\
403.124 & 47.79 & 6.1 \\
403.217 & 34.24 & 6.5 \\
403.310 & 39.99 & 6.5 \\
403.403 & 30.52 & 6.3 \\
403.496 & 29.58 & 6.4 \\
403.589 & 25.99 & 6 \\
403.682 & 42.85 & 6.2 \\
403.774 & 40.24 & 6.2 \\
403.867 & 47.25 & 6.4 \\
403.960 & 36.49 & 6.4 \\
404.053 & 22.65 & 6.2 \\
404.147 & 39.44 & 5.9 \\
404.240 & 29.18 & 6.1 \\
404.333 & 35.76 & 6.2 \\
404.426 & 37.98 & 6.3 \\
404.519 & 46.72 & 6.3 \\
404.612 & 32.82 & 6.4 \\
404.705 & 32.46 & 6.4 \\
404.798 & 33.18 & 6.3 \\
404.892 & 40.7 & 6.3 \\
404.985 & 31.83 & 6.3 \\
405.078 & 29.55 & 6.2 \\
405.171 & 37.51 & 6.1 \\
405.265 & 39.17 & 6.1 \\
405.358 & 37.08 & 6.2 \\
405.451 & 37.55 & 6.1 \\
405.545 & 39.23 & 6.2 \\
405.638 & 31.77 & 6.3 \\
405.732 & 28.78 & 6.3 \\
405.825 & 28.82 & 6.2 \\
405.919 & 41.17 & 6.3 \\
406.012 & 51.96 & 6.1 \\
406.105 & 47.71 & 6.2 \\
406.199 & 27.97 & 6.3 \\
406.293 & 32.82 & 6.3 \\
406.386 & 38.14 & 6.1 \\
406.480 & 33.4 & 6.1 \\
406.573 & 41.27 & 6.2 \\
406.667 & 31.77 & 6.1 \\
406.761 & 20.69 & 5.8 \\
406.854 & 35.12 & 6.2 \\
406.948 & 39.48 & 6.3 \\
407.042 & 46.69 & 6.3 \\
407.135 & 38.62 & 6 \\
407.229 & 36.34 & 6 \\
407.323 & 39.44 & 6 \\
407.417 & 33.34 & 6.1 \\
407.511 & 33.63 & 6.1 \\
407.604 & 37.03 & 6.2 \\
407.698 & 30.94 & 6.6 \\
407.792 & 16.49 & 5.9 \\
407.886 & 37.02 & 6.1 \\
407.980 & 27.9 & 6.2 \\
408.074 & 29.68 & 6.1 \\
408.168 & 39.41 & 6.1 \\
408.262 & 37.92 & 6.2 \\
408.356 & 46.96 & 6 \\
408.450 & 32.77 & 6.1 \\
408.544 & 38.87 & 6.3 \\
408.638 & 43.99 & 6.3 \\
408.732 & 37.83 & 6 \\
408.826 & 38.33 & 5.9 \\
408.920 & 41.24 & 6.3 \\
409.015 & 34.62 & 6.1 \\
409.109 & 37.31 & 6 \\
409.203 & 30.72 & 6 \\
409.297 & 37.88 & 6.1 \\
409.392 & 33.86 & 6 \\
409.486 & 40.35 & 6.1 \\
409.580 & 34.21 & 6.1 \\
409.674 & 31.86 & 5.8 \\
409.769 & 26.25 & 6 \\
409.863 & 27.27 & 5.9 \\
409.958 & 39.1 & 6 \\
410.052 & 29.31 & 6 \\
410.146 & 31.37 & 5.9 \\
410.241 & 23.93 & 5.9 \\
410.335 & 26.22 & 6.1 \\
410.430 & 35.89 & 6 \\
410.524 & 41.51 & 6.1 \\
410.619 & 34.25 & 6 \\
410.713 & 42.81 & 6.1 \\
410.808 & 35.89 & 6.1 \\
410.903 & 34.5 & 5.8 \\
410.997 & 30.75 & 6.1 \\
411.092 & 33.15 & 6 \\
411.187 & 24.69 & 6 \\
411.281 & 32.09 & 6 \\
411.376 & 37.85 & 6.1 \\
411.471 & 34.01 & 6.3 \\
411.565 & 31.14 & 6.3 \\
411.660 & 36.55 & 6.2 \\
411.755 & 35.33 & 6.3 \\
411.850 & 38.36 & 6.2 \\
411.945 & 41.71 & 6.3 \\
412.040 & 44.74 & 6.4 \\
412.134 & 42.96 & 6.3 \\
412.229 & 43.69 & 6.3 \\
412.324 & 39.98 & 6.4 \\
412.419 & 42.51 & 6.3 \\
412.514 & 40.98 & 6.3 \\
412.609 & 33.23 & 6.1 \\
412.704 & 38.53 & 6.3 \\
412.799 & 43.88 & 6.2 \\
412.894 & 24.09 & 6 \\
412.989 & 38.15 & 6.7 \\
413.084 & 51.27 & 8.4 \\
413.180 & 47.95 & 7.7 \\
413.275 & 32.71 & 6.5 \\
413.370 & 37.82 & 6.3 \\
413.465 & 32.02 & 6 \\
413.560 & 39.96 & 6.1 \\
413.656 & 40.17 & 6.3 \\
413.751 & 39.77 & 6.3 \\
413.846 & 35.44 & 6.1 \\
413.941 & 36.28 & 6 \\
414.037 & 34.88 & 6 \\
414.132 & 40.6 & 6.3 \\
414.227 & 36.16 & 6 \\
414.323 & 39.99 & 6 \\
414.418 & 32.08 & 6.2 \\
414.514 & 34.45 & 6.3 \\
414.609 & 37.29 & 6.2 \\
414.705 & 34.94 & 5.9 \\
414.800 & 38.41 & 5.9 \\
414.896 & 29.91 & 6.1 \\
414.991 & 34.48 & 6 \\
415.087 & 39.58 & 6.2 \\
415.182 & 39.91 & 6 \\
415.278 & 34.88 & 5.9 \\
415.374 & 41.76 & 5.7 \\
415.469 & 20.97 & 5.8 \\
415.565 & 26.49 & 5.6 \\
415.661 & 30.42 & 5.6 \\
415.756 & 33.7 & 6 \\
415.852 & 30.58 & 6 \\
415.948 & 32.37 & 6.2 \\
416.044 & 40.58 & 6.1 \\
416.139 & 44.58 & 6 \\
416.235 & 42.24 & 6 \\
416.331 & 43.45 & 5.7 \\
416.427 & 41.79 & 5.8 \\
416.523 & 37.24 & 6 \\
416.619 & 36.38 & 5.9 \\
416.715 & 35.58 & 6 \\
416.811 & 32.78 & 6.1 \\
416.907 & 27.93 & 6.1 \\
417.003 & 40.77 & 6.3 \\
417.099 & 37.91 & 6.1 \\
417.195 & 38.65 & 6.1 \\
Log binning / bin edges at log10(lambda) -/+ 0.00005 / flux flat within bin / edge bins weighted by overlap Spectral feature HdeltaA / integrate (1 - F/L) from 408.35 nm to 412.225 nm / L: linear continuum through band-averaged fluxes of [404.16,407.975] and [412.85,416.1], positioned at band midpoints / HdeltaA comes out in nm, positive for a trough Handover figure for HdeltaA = 0.03 nm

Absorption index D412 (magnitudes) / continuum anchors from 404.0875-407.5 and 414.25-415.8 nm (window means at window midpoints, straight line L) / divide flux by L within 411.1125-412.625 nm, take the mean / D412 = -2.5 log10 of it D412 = -0.08 mag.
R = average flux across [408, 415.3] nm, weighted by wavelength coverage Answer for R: 36.4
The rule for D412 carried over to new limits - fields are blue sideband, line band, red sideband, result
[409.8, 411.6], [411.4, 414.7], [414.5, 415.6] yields -0.13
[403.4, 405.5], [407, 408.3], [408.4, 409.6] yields 0.07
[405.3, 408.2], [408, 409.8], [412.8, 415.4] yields -0.02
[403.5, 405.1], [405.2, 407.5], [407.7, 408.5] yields -0.07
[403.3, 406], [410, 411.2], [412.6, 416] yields 0.09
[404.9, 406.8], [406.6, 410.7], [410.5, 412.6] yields 0.05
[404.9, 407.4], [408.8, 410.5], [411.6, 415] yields 0.12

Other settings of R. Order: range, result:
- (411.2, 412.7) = 38.1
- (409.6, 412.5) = 35.1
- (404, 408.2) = 35.1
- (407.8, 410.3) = 34.7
